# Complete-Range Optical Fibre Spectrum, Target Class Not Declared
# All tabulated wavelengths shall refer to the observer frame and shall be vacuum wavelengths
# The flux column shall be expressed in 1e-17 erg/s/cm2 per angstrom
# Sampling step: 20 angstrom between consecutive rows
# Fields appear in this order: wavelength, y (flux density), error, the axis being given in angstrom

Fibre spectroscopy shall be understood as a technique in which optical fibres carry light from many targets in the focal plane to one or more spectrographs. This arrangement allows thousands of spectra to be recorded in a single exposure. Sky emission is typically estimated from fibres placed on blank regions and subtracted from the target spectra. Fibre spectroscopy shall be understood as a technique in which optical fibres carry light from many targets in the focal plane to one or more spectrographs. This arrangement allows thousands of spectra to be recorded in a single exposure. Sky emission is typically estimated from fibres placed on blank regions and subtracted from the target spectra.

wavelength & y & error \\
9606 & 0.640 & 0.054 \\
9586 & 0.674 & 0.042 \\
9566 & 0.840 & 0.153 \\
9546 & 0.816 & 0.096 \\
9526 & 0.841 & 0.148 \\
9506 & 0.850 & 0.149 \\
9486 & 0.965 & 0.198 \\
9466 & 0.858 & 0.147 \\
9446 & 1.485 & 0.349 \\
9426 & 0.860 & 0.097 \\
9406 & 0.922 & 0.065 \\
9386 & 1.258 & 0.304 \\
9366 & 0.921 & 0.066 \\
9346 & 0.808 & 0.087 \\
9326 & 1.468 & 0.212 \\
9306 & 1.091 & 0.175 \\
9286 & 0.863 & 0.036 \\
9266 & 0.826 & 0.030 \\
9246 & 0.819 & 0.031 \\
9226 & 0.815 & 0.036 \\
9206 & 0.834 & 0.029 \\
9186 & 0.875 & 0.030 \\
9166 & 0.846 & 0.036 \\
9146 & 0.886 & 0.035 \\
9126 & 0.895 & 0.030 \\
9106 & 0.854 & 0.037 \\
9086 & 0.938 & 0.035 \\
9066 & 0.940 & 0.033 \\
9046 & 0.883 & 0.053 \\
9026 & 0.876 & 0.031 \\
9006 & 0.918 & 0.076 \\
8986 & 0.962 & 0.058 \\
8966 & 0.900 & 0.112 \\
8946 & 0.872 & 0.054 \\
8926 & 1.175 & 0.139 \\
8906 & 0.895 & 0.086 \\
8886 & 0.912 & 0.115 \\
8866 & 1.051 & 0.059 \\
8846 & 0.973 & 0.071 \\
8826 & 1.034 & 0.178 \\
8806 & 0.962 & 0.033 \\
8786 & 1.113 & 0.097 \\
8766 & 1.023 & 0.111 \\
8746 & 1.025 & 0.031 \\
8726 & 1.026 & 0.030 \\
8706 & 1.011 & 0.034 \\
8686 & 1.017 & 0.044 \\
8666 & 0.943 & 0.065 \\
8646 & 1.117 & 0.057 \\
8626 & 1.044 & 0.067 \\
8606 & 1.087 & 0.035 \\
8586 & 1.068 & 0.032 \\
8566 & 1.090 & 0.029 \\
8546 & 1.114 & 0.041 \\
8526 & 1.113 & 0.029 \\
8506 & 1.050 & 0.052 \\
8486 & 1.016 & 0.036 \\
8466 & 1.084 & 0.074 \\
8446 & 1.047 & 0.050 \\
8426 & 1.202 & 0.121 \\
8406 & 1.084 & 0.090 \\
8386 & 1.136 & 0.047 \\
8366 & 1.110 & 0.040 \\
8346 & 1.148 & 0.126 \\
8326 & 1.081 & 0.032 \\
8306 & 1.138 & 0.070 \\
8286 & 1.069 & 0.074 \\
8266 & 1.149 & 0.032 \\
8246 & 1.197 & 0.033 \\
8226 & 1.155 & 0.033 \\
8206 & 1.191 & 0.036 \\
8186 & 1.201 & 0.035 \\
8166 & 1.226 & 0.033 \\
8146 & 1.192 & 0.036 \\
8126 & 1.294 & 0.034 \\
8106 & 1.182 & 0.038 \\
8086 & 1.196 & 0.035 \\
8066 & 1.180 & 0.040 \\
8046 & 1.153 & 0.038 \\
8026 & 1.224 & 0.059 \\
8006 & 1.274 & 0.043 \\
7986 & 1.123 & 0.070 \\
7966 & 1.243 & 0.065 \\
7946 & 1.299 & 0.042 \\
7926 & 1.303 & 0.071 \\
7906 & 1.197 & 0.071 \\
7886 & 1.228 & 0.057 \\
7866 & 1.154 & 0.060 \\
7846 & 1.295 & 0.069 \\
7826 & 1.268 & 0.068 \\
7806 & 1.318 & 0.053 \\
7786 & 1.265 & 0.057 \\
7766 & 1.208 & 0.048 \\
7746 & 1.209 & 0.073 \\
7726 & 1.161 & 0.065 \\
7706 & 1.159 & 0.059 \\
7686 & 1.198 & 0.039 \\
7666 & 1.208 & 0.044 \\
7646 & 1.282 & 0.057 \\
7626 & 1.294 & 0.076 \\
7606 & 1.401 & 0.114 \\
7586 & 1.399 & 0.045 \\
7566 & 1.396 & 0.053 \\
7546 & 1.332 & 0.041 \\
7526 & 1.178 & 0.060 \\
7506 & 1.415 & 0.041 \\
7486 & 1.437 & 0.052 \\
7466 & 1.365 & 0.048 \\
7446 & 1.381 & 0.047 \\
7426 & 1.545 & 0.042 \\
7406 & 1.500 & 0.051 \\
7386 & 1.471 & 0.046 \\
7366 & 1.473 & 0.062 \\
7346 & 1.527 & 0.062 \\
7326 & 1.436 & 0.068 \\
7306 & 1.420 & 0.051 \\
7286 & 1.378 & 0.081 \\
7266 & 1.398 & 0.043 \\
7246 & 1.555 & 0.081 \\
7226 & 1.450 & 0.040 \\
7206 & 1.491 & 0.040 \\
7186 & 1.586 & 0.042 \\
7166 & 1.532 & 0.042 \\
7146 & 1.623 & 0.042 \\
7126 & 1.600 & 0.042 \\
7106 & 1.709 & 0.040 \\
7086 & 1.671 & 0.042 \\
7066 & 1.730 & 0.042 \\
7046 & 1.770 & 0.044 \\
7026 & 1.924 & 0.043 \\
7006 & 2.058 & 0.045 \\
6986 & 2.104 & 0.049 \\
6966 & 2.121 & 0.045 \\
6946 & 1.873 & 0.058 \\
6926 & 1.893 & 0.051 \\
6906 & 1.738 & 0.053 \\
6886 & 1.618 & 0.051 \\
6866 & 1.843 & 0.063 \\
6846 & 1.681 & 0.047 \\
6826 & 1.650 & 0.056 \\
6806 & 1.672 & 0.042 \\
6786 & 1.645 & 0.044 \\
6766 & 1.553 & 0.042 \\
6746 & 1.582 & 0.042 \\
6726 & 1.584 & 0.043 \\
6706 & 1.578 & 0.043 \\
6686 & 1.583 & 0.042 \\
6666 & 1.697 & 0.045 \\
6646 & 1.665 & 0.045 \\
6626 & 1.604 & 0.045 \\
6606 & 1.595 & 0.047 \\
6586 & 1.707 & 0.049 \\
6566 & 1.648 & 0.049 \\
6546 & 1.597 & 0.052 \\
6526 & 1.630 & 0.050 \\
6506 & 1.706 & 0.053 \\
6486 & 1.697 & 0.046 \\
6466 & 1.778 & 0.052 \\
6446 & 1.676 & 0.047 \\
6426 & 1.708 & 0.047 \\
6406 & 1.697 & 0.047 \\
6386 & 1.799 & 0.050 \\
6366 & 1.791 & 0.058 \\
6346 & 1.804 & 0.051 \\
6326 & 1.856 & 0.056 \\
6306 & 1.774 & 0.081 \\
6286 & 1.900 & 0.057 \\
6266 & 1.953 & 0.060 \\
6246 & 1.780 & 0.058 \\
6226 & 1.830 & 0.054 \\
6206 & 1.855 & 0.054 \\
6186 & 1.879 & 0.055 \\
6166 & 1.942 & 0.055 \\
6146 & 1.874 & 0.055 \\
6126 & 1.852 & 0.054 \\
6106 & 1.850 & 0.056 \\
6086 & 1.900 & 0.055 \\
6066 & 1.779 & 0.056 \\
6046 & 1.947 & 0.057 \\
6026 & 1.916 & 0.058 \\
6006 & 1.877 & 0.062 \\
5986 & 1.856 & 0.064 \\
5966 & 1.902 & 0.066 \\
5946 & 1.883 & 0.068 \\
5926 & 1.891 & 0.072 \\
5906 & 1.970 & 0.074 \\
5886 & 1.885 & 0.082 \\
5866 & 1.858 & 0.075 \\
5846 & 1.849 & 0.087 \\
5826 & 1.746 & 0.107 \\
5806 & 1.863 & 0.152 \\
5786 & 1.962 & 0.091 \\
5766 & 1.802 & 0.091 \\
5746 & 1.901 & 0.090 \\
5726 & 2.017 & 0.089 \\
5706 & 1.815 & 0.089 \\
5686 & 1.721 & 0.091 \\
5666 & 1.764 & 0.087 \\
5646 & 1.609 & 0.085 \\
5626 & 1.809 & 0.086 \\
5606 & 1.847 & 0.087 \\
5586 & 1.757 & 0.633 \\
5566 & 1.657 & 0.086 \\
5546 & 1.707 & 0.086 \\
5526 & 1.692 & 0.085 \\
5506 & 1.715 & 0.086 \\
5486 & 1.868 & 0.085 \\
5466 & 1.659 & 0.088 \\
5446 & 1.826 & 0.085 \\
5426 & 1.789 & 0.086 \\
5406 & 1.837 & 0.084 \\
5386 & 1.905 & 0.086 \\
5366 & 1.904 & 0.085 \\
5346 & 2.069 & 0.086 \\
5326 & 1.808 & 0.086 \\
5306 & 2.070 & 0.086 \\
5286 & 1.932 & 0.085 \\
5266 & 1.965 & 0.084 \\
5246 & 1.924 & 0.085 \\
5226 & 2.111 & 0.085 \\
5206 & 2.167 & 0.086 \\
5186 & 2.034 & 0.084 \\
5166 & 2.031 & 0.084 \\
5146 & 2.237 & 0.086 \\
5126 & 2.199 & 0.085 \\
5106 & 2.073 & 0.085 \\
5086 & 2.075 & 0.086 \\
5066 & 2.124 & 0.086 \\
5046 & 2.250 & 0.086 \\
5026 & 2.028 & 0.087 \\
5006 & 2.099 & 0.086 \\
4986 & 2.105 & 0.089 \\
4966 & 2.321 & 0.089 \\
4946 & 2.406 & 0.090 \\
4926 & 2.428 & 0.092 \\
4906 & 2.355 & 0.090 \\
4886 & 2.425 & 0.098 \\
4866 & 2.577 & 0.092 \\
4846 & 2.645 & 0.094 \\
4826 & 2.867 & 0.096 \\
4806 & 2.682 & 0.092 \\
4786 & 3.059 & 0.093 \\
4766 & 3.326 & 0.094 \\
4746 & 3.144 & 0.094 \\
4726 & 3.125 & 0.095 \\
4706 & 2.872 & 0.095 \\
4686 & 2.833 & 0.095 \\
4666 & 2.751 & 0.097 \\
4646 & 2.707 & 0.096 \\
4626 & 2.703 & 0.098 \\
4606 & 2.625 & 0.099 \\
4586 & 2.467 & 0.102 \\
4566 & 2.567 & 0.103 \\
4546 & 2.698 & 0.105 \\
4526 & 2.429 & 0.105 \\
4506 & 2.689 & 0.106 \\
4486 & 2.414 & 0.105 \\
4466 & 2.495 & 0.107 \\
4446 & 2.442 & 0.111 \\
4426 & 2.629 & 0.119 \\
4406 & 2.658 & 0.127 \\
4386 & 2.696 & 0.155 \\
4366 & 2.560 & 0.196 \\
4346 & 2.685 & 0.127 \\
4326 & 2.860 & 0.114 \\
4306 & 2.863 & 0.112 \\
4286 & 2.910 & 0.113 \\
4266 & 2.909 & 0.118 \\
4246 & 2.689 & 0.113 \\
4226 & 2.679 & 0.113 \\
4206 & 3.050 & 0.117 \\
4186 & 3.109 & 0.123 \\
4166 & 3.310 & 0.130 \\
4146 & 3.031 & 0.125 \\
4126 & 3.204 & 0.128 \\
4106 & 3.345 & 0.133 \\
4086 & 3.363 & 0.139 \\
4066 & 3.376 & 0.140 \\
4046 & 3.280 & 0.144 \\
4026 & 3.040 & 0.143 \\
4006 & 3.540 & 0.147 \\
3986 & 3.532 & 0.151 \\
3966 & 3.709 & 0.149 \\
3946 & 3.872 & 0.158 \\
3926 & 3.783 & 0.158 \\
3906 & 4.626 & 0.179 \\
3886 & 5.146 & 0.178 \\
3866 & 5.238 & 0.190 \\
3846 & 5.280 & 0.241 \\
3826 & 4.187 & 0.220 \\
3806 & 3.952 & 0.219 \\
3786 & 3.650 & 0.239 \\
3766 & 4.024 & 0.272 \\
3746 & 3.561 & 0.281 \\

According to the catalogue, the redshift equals 1.499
